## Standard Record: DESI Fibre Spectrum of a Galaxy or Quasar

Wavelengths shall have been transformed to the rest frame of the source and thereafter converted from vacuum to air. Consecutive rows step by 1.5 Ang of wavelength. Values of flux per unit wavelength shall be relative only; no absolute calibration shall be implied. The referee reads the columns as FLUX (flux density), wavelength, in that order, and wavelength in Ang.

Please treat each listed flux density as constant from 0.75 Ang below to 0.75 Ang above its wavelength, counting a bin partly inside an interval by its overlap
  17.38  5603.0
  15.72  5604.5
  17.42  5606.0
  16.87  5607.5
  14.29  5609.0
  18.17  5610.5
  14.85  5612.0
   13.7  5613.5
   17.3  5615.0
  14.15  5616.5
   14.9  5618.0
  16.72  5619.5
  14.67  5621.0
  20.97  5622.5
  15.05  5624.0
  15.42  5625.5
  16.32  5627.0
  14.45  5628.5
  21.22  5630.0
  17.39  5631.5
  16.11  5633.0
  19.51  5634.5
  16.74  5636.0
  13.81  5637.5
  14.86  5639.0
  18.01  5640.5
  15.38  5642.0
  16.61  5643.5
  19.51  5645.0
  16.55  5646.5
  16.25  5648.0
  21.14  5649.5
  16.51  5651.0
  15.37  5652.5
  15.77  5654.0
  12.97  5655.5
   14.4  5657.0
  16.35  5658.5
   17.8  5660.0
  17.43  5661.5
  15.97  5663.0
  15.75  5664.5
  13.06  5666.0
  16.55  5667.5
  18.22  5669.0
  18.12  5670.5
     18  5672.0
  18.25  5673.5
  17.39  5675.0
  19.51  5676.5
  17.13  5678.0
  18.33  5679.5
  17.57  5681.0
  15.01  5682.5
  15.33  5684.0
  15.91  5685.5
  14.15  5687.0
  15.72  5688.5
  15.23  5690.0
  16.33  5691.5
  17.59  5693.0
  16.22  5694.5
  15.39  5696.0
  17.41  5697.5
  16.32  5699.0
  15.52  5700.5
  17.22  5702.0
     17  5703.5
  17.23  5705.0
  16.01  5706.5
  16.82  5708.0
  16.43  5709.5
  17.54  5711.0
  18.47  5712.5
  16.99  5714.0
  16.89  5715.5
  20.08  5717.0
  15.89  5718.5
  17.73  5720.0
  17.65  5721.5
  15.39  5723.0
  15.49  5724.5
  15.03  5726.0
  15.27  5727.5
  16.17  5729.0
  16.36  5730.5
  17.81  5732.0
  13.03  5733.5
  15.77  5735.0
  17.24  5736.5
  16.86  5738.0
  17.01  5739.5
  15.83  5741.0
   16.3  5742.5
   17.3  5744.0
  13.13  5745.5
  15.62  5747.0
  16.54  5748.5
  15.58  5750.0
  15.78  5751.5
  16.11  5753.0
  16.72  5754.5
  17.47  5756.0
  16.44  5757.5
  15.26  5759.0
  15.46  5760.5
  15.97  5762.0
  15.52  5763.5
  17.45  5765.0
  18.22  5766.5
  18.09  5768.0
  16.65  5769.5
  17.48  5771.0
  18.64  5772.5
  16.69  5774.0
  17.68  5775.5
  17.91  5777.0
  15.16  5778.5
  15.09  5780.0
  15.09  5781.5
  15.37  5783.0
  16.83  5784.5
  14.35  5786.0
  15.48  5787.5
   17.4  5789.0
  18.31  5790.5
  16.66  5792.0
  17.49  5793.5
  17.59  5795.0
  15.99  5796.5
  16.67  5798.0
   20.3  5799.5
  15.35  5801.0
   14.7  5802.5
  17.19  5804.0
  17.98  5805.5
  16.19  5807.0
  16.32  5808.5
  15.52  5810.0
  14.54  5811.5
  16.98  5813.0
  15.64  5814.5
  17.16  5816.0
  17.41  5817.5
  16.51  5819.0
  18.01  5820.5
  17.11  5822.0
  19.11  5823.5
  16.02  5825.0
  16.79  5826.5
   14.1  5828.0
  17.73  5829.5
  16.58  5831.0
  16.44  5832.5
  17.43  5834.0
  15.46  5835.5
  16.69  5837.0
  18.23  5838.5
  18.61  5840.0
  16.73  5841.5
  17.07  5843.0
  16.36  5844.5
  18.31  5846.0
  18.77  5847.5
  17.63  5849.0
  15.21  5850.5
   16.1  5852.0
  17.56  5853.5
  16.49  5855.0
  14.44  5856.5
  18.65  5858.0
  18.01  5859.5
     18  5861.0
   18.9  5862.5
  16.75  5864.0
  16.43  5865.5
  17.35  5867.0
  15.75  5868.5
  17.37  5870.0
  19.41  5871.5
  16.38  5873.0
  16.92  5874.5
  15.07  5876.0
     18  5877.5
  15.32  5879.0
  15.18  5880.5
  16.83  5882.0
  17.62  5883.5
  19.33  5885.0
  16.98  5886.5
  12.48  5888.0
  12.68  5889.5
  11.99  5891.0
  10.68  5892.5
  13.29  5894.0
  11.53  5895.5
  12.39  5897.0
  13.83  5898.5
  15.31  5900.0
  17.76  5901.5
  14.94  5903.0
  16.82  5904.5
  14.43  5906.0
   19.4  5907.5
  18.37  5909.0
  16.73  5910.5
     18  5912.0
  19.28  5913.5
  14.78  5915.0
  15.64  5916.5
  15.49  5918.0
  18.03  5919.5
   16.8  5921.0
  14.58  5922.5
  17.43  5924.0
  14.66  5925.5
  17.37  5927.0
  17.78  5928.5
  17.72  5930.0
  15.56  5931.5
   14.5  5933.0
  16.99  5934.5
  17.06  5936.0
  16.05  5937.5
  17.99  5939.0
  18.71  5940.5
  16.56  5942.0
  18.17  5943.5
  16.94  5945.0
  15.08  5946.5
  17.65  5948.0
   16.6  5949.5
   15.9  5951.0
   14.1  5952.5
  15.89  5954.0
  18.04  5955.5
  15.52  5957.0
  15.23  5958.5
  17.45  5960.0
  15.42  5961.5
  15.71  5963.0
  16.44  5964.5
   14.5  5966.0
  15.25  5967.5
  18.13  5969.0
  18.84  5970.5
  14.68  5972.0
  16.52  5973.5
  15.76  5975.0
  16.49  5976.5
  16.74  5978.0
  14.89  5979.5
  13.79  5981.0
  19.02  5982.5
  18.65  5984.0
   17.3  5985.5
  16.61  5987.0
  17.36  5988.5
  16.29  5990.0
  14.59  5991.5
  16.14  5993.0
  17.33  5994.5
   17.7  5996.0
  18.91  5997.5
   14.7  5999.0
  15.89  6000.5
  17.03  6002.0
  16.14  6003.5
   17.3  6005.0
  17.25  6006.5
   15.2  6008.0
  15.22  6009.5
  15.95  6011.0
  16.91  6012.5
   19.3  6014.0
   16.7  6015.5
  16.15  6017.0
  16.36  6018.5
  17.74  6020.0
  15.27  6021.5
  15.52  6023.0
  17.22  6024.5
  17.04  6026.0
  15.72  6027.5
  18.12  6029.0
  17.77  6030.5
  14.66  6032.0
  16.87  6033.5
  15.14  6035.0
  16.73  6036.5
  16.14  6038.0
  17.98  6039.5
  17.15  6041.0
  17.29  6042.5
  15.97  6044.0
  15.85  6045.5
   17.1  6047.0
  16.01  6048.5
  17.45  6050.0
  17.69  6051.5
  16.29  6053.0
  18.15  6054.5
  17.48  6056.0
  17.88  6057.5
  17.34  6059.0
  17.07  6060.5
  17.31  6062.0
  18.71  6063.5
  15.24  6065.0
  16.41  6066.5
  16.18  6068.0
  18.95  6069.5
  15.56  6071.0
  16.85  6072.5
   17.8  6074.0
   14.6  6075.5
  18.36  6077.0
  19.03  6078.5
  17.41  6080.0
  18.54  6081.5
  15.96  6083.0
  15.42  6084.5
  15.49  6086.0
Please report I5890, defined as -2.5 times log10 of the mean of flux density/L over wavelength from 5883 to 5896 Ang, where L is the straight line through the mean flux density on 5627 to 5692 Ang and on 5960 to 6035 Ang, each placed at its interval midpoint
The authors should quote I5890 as 0.178 mag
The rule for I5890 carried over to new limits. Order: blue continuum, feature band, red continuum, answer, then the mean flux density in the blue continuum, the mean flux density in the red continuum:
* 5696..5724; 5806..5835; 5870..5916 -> -0.02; 17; 15.8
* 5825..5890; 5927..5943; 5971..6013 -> -0.02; 16.8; 16.5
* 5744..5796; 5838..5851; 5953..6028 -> -0.06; 16.5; 16.5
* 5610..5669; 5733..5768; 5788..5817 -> 0.03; 16.4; 16.7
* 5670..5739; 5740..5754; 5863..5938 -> 0.05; 16.7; 16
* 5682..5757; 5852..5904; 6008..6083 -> 0.05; 16.3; 16.9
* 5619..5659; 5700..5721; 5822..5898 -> -0.04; 16.6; 16.3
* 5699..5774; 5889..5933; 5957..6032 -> 0.06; 16.5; 16.5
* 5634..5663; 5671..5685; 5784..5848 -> -0.05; 16.5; 16.8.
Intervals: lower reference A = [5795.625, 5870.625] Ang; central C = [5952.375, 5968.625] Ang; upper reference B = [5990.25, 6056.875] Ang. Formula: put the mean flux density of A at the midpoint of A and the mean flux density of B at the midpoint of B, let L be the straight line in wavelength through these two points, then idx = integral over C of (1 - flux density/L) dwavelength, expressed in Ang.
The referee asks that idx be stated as 0.8 Ang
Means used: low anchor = 16.9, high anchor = 16.7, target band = 15.9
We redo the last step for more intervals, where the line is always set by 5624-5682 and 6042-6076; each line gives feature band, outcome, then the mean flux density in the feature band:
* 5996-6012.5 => 0.46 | 16.4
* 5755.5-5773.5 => -0.04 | 16.9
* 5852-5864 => -0.31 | 17.3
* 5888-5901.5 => 3.12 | 13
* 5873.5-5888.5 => 0.39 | 16.4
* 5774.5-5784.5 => 0.43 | 16.1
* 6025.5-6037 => 0.30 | 16.5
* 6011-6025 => 0.15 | 16.7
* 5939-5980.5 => 1.34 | 16.4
